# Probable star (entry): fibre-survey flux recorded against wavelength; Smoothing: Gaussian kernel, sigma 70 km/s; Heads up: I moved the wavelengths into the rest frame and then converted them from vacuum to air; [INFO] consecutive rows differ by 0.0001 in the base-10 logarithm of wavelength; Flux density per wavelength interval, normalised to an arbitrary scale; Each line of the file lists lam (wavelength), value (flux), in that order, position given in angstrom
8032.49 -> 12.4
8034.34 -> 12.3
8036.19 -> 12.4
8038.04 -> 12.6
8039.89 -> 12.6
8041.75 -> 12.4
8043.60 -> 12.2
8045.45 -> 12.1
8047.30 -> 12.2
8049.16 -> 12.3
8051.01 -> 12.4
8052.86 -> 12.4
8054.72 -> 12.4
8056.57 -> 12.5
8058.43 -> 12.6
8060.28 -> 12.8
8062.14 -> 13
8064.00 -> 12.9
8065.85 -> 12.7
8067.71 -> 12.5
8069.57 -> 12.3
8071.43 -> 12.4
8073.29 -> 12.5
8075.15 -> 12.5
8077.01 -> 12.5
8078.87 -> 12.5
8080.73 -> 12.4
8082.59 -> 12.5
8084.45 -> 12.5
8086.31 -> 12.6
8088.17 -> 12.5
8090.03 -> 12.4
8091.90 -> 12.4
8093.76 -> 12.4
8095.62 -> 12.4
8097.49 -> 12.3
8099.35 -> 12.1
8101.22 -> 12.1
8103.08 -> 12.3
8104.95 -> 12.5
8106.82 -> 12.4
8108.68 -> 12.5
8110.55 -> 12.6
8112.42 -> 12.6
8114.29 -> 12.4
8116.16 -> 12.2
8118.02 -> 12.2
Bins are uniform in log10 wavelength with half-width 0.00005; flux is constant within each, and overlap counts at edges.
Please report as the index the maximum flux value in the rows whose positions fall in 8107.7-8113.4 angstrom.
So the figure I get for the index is 12.6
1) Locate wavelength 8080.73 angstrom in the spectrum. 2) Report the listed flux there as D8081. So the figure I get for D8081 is 12.4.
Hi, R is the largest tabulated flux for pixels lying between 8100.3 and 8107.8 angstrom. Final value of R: 12.5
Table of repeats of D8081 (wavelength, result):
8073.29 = 12.5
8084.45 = 12.5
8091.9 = 12.4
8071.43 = 12.4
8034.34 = 12.3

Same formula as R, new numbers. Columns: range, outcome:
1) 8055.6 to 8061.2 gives 12.8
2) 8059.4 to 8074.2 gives 13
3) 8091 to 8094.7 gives 12.4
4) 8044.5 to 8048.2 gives 12.2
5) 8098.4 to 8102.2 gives 12.1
